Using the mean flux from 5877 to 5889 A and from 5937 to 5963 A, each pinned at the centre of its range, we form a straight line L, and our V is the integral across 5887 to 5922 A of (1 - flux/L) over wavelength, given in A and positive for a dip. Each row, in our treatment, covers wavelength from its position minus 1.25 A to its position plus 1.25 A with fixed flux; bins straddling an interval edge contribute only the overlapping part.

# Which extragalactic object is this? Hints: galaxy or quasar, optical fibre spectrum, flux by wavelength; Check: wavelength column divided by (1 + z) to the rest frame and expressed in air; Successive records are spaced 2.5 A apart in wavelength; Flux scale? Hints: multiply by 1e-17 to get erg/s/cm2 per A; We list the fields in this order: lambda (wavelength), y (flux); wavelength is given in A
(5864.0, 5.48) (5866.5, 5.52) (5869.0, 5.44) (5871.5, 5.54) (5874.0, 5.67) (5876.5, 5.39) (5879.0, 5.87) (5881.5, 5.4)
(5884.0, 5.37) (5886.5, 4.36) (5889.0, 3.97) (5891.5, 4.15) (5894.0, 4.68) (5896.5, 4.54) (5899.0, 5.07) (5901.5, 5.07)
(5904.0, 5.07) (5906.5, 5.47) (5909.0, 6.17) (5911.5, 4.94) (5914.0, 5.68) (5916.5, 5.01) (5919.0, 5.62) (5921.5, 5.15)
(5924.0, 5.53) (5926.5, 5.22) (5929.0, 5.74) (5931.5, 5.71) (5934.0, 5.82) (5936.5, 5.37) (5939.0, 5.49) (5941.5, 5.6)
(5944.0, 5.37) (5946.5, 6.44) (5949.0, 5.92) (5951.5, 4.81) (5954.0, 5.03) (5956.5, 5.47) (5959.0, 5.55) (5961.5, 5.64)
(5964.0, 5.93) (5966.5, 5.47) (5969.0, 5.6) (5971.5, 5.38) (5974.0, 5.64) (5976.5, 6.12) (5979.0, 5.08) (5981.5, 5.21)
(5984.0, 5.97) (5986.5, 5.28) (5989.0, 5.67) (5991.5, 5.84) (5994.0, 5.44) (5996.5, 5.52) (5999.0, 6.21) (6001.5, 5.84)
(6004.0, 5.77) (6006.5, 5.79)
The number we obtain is 1.6 A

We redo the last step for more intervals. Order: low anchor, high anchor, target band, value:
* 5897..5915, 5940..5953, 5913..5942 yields -0.1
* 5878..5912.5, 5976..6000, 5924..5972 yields -1.9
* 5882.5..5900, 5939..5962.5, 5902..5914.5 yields -1.5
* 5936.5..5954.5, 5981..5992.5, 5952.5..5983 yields 0.4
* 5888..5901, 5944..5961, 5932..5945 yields -0.6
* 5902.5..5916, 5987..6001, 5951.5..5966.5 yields 0.4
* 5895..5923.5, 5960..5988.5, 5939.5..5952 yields -0.5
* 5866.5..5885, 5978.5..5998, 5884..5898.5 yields 2.8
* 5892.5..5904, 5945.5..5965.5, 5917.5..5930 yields -0.6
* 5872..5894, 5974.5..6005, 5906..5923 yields -0.7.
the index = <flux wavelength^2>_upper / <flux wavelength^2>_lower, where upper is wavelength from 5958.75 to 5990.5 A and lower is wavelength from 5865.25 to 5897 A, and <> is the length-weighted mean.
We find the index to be 1.13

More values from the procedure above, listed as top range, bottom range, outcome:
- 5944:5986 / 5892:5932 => 1.08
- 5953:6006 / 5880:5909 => 1.18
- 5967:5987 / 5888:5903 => 1.24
